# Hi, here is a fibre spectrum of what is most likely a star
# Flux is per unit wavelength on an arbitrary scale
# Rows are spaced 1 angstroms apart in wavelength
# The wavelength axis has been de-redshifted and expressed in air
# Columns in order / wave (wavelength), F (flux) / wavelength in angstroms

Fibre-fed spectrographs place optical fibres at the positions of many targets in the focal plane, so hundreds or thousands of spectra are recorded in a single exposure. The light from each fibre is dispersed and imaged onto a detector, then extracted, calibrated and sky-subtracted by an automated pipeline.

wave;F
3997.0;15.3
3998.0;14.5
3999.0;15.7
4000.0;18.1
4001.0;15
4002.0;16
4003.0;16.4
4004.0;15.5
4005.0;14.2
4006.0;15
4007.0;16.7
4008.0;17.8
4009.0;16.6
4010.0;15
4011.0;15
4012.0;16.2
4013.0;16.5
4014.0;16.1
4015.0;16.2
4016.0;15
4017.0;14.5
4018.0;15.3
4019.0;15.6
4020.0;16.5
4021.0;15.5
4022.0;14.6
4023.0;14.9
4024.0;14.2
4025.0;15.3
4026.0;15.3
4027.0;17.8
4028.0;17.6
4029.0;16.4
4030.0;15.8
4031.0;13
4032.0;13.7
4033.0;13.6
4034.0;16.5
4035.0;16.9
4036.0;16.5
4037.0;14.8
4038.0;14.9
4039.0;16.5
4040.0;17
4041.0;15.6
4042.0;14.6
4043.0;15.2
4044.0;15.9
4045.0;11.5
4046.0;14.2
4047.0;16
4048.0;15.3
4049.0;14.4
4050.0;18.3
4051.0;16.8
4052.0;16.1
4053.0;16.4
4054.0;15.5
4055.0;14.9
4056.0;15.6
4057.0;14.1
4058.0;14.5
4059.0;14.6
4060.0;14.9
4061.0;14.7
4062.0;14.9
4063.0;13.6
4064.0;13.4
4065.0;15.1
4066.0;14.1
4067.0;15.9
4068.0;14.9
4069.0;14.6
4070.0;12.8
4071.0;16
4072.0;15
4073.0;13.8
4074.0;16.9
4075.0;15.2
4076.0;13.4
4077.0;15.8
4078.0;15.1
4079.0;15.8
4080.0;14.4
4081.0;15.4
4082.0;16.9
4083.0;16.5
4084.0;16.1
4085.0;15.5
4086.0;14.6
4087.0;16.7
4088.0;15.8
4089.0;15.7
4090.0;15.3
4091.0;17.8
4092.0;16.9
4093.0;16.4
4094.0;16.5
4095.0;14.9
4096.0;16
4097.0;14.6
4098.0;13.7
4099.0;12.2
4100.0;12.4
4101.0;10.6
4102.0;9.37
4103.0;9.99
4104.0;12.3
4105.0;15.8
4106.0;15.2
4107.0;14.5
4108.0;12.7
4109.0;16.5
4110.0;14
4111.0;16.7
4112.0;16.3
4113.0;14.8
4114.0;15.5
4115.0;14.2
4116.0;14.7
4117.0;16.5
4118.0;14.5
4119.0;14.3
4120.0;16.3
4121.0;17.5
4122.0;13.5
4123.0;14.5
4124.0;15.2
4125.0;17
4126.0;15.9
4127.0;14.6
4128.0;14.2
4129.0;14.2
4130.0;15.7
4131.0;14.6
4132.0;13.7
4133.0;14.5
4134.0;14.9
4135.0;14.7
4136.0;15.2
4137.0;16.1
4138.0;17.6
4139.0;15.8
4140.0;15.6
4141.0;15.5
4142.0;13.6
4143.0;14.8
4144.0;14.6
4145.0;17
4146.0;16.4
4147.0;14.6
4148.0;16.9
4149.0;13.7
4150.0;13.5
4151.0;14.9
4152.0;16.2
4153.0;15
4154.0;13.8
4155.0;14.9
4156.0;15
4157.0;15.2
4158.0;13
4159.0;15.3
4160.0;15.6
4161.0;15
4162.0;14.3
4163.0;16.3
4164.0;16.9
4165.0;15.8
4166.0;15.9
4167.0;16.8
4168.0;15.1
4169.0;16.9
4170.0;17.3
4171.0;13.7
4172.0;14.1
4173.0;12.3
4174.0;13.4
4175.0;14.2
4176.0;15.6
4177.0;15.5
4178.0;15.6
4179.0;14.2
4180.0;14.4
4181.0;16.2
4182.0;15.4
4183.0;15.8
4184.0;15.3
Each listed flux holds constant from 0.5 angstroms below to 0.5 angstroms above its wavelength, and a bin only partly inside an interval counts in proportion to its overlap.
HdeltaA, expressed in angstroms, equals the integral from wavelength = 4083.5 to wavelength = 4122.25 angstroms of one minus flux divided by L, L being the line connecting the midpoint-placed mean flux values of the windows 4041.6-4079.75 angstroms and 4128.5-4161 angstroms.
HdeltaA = 0.6 angstroms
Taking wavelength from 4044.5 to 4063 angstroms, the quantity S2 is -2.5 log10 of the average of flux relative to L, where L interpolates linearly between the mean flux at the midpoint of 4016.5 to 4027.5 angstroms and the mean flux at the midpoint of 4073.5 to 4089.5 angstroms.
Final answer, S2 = 0.03 mag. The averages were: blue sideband 15.4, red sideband 15.6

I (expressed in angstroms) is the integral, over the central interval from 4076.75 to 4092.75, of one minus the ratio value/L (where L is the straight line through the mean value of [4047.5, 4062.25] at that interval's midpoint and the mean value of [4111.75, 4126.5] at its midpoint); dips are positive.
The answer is -0.5 angstroms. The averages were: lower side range 15.4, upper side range 15.4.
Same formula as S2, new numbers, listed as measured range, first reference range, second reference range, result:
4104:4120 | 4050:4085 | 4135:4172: 0.017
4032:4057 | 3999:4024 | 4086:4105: -0.021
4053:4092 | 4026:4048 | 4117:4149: 0.012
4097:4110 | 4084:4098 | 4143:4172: 0.203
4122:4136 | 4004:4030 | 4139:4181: 0.028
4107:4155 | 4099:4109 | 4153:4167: -0.094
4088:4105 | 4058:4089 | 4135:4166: 0.074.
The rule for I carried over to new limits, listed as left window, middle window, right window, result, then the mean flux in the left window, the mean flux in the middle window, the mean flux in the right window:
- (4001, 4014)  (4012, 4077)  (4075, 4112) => 0.7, 15.9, 15.2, 14.8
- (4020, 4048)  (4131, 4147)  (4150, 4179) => -0.2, 15.3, 15.3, 15.1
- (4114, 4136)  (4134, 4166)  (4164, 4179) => -0.3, 15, 15.3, 15.2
